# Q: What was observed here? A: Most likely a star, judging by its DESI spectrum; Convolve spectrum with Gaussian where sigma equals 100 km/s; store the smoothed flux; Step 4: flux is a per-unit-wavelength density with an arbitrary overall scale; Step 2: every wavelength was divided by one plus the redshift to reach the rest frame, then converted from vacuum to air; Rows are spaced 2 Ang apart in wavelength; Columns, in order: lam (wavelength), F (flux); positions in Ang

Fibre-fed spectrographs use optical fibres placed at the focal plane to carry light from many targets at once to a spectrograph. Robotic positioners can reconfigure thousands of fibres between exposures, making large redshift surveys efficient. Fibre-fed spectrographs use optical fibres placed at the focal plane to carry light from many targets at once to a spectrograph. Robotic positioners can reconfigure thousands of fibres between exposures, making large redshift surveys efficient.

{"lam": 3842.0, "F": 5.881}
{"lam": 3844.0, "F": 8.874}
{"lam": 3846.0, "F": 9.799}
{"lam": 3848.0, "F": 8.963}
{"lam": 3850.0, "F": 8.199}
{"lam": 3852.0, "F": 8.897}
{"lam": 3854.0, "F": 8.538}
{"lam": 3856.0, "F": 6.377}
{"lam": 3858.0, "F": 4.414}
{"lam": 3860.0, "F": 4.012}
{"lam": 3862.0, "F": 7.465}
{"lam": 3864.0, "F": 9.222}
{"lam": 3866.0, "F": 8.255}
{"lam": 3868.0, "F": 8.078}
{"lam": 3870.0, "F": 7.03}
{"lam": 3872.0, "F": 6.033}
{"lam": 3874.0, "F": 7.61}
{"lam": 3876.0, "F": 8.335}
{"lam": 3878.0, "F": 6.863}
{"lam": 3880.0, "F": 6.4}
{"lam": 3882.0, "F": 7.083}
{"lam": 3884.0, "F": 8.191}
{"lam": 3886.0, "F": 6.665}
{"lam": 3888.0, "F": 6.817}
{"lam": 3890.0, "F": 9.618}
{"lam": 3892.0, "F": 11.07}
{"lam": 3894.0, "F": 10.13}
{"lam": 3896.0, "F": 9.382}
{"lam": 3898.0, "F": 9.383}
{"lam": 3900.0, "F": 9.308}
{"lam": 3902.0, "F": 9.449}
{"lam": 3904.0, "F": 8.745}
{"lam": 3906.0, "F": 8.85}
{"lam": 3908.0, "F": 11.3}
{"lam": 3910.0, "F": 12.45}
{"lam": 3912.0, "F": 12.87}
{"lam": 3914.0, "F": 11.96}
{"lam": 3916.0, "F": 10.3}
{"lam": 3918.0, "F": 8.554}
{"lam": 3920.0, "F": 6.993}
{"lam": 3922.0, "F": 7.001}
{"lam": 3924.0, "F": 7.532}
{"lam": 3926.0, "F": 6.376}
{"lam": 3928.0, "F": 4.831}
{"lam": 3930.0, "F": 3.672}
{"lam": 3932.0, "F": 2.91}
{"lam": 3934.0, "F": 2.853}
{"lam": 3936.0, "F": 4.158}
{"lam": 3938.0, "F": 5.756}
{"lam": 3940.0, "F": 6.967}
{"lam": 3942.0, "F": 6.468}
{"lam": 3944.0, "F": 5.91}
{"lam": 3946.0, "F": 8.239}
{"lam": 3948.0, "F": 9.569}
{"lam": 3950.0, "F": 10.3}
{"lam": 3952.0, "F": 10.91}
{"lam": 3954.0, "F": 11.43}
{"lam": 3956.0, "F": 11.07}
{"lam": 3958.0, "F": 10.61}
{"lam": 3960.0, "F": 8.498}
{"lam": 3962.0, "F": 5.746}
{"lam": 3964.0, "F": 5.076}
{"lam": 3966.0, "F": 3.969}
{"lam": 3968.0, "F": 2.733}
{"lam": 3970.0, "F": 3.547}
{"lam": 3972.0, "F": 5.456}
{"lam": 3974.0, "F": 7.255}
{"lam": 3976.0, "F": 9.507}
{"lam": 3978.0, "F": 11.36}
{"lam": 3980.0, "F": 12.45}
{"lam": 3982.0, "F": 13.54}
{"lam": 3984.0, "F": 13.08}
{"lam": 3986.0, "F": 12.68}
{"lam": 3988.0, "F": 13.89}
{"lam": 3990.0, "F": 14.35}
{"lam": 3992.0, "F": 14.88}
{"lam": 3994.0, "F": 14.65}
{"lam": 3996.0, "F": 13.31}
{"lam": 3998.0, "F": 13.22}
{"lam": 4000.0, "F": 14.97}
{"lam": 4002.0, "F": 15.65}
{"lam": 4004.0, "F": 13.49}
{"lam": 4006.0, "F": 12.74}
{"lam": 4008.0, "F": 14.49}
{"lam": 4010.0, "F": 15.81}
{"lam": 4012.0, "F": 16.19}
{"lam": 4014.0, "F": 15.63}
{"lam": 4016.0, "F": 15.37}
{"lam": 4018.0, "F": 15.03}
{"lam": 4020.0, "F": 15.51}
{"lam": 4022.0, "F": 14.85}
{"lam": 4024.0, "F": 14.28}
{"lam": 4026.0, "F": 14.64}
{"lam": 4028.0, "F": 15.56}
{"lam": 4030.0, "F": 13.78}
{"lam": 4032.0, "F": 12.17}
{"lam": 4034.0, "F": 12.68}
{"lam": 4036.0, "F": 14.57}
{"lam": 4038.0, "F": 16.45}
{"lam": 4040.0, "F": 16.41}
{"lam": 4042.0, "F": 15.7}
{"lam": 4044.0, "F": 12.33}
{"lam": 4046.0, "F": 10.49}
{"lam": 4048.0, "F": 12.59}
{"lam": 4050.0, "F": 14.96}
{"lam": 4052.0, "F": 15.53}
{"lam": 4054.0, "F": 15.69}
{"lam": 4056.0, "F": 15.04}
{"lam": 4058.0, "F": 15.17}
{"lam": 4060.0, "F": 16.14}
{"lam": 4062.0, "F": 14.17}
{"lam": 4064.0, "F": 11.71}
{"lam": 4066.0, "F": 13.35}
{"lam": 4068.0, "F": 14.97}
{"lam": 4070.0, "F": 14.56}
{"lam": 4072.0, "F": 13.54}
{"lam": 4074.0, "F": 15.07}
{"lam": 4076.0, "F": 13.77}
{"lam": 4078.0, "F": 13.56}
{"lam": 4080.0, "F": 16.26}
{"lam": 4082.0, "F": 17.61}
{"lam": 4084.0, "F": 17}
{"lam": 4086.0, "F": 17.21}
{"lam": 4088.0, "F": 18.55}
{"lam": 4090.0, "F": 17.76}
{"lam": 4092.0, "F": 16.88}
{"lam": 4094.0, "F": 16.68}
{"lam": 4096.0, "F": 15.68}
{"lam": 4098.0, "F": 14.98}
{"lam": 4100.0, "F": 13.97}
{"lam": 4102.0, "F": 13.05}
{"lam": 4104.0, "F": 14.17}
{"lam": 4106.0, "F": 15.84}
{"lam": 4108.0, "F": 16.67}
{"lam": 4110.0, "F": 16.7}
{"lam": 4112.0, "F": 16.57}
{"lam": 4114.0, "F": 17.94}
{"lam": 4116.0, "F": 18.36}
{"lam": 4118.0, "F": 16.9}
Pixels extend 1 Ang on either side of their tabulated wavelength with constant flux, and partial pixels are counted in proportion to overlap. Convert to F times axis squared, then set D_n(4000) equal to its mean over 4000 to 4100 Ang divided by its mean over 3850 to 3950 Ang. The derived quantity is 2.1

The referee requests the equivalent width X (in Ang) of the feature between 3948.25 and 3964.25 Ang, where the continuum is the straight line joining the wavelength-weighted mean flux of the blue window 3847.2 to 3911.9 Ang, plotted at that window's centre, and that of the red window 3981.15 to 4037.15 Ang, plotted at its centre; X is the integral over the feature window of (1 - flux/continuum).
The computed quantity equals 3.3 Ang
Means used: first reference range 8.29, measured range 9.42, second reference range 14.3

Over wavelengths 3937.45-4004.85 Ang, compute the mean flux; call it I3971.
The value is 10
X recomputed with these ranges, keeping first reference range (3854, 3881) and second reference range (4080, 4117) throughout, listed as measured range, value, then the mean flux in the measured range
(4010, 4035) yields -2.63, 14.7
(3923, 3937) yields 7.19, 4.62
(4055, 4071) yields 0.61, 14.4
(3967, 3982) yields 4.67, 7.88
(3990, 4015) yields -4.15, 14.6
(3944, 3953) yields 0.86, 9.33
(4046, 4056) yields 0.13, 14.3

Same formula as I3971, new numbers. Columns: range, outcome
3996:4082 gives 14.5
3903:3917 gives 10.9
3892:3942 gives 8.02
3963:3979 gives 6.11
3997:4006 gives 14.2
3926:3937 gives 3.93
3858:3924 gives 8.53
